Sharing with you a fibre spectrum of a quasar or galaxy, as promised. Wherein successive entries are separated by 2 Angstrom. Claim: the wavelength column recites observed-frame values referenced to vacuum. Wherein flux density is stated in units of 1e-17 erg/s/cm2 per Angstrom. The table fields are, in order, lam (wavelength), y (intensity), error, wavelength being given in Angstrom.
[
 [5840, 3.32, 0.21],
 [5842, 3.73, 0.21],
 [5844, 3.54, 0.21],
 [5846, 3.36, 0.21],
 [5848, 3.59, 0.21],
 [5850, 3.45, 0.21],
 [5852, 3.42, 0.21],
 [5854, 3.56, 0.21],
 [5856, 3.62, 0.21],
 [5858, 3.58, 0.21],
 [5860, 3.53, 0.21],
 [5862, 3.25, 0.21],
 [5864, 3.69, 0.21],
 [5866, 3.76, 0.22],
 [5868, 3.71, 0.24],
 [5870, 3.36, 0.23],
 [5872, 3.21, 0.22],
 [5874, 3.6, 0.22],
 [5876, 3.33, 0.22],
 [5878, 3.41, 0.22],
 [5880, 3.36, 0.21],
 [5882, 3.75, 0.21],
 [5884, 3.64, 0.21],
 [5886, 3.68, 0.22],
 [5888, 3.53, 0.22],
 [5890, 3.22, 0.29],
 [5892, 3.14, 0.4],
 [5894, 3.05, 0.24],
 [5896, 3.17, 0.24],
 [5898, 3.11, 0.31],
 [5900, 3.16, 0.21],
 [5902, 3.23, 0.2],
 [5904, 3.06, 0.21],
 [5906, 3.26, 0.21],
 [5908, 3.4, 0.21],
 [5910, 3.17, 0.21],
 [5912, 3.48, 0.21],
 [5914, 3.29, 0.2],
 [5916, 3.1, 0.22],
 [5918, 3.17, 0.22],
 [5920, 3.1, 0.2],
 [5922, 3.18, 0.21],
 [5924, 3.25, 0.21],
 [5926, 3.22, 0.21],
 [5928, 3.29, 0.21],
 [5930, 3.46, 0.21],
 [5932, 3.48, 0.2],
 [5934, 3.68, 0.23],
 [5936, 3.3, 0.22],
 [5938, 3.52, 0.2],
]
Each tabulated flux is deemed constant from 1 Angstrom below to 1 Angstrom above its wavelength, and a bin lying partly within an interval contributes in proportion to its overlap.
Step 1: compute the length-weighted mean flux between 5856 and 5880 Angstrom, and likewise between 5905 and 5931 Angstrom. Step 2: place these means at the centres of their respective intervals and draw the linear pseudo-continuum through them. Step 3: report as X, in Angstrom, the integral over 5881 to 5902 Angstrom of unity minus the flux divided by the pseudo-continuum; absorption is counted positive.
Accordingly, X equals 0.3 Angstrom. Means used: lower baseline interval 3.49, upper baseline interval 3.26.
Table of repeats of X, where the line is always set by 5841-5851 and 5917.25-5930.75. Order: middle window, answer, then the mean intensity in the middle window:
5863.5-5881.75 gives -0.3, 3.5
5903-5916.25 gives 0.1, 3.26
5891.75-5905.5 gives 0.8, 3.14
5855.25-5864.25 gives -0.1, 3.52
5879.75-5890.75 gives -0.5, 3.55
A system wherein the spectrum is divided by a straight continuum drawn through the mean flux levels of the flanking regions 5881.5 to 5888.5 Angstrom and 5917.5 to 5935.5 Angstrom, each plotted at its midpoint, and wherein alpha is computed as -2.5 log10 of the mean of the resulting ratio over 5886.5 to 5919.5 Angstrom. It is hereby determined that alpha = 0.09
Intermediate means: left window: 3.65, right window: 3.32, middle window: 3.23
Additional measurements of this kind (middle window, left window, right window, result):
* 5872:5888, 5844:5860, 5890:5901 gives -0.08 mag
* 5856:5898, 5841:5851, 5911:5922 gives -0.01 mag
